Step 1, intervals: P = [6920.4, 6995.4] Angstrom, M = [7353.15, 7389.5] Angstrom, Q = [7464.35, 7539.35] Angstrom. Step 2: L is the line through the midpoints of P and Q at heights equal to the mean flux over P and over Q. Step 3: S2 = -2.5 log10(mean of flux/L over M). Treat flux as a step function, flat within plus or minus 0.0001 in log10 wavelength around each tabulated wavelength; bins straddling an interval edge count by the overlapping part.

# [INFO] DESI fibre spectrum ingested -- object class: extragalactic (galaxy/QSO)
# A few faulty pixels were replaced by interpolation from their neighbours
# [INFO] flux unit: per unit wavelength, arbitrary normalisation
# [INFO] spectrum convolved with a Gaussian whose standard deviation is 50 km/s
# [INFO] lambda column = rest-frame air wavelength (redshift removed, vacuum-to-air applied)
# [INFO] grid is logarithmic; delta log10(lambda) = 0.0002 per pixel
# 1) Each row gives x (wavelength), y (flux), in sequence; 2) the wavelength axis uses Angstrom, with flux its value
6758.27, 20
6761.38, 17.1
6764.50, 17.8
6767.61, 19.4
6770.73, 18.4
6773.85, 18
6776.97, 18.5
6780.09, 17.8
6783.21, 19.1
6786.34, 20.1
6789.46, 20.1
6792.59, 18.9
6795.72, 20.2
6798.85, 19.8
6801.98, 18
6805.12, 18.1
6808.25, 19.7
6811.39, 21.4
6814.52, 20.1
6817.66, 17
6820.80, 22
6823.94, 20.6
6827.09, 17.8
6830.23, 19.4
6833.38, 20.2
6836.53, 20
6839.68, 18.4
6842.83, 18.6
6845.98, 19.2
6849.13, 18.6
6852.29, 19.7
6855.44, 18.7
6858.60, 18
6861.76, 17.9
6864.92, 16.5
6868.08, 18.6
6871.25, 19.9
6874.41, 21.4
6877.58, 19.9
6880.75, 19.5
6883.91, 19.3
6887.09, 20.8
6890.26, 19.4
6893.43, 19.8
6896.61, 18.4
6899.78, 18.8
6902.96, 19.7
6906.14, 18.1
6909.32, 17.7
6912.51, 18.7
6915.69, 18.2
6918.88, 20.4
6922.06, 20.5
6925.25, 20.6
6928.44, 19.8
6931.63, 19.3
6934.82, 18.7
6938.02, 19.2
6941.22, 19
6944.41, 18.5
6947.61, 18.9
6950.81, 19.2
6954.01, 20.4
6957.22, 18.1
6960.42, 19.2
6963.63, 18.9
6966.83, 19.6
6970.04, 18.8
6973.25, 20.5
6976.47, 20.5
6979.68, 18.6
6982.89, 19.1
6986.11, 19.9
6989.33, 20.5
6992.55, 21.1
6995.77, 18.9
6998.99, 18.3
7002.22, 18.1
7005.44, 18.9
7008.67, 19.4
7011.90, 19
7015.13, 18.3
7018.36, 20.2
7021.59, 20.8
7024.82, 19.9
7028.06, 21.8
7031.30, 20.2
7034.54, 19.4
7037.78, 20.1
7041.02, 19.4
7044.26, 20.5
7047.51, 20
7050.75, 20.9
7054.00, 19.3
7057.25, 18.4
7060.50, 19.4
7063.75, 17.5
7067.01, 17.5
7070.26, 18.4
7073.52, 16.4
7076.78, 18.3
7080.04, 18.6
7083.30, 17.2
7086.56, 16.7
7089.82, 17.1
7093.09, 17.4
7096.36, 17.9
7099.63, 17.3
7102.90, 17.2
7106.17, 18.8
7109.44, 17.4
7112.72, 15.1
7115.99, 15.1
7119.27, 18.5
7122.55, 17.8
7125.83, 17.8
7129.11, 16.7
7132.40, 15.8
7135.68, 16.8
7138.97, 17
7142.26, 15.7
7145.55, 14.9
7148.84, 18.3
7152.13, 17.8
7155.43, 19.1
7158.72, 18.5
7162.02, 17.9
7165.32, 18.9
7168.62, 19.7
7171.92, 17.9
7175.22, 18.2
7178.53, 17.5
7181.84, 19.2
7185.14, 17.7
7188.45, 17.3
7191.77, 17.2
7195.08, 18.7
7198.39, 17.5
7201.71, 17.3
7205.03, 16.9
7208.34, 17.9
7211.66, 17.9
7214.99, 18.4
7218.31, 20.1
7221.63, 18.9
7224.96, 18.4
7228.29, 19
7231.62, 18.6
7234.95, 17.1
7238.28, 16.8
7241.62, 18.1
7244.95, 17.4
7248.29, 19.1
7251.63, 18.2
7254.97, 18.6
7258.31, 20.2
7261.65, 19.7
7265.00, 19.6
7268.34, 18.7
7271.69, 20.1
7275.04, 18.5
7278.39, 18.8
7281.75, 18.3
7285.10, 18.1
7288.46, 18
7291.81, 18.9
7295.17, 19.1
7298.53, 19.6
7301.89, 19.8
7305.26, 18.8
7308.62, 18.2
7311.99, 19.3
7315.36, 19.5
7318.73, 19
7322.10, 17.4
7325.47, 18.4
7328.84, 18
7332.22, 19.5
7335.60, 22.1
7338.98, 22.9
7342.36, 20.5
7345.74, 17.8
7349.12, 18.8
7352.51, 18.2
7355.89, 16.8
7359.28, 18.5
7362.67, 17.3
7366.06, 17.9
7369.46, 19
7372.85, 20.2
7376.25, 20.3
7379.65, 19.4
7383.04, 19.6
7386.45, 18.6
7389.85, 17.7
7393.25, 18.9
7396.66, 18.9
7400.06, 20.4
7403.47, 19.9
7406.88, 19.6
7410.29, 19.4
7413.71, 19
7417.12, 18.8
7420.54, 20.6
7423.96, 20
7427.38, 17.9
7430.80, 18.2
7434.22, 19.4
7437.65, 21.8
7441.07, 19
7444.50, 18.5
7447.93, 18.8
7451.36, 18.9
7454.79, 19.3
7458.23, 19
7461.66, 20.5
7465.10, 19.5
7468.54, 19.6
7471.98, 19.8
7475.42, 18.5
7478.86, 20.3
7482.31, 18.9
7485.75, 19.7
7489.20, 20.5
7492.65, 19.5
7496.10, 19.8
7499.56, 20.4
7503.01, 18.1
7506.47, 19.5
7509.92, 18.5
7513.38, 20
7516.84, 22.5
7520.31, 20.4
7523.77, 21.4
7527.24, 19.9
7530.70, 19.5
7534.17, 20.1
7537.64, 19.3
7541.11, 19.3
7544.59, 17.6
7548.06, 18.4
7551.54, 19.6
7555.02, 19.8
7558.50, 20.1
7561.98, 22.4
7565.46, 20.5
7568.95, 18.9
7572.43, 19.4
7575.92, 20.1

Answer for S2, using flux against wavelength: 0.058 mag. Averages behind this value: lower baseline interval 19.5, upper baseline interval 19.8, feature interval 18.7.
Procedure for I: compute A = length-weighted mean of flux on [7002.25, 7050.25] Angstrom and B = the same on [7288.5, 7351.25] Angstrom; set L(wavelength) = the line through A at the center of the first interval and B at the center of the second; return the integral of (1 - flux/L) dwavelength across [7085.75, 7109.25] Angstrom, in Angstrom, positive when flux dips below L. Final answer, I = 2.60 Angstrom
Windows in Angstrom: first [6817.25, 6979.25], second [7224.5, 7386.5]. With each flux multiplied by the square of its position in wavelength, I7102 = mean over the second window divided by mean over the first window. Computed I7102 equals 1.10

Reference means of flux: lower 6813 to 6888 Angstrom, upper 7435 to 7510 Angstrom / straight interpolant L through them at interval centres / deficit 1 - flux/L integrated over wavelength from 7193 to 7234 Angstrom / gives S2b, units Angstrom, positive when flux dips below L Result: 2.37 Angstrom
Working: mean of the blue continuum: 19.2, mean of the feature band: 18.3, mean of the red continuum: 19.5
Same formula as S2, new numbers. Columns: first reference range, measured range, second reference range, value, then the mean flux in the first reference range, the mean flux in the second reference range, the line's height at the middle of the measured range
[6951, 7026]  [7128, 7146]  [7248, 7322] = 0.18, 19.4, 19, 19.2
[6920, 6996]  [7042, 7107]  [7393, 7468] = 0.07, 19.5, 19.4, 19.5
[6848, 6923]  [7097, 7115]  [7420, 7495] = 0.13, 19.1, 19.4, 19.2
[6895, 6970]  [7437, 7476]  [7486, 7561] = 0.02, 19.1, 19.7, 19.7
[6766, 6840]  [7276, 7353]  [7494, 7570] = 0.03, 19.3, 19.8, 19.7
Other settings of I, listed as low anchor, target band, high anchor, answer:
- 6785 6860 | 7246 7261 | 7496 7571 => 0.5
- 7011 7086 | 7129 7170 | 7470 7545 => 3.8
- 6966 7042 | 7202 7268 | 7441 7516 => 3.7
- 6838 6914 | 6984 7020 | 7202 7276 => -0.9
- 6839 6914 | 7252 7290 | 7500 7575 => 1.0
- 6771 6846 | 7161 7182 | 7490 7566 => 1.2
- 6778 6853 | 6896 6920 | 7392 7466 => 0.8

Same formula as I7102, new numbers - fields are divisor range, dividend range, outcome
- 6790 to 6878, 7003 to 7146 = 1.01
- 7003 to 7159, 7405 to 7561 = 1.20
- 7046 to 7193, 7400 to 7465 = 1.19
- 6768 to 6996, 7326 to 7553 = 1.18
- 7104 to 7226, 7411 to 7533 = 1.20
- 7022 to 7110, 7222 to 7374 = 1.08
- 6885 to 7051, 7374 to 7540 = 1.15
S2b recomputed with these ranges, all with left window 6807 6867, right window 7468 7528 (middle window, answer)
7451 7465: 0.2 Angstrom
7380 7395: 0.7 Angstrom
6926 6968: 0.2 Angstrom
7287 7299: 0.5 Angstrom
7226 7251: 2.0 Angstrom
